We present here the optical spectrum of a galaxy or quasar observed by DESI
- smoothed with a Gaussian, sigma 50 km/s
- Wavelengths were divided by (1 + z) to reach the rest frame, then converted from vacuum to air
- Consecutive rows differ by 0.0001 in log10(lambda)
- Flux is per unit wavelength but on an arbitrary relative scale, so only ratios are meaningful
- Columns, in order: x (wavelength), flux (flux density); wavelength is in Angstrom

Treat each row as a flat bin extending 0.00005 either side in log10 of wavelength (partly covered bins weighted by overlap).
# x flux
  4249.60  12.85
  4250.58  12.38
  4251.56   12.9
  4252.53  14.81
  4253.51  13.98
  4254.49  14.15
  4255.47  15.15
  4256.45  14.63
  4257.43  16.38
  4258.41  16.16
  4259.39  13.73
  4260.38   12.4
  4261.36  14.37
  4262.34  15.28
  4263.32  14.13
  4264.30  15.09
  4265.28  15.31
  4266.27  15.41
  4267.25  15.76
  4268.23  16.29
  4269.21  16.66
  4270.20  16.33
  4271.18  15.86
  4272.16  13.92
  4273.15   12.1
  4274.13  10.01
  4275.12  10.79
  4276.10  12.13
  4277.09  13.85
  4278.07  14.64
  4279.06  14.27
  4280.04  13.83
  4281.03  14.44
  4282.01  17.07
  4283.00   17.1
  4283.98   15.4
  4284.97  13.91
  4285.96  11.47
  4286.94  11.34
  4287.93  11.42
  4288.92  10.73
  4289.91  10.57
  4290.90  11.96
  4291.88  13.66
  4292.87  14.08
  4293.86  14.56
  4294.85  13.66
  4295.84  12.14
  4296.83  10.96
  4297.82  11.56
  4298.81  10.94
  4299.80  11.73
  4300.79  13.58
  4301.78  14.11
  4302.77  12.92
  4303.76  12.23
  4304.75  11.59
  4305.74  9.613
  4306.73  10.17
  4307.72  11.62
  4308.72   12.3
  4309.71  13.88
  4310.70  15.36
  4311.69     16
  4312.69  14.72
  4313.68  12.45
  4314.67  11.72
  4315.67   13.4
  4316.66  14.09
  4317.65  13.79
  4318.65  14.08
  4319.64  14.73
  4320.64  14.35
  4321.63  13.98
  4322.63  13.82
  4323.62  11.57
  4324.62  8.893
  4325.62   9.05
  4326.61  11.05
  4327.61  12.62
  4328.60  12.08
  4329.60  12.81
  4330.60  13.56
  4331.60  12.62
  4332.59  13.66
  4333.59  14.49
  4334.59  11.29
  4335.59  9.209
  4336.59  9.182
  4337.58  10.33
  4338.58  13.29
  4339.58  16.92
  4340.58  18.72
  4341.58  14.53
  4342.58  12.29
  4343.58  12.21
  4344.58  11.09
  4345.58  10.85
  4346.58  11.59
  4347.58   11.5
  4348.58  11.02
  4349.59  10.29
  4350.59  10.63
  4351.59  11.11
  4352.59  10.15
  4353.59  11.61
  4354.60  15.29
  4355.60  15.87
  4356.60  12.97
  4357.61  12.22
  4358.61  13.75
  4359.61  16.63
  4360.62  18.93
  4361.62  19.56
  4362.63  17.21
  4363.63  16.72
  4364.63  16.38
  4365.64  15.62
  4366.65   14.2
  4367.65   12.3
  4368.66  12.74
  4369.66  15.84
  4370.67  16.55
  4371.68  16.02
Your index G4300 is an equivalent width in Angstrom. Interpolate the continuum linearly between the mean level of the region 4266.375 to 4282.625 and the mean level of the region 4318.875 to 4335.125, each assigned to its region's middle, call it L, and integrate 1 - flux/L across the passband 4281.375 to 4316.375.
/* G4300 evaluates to 1.6 Angstrom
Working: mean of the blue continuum 14.3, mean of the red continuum 12.6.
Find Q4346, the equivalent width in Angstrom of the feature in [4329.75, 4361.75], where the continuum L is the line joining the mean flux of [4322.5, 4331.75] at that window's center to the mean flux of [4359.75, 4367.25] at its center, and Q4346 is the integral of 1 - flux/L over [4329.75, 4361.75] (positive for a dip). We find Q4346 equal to 2.9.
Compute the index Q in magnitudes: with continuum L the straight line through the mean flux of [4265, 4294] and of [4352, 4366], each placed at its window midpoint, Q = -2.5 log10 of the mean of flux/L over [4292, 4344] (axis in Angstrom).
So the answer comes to 0.13 mag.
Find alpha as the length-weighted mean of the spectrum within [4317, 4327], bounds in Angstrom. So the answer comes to 12.6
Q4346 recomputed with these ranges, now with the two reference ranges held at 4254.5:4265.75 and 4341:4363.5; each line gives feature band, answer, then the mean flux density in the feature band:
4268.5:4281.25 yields 0.65 Angstrom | 13.8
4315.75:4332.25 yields 1.25 Angstrom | 12.7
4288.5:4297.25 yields 1.07 Angstrom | 12.5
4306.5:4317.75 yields 0.48 Angstrom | 13.4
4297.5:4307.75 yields 1.64 Angstrom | 11.8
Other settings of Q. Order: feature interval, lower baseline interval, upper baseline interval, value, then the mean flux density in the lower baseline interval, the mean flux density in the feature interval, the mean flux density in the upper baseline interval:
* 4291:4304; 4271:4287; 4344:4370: 0.07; 13.7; 12.8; 13.7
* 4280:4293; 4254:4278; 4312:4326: 0.04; 14.4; 13.3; 13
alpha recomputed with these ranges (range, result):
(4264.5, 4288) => 14.2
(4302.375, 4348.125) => 12.7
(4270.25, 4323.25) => 13.1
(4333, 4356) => 12.3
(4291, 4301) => 12.6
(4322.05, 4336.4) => 11.9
